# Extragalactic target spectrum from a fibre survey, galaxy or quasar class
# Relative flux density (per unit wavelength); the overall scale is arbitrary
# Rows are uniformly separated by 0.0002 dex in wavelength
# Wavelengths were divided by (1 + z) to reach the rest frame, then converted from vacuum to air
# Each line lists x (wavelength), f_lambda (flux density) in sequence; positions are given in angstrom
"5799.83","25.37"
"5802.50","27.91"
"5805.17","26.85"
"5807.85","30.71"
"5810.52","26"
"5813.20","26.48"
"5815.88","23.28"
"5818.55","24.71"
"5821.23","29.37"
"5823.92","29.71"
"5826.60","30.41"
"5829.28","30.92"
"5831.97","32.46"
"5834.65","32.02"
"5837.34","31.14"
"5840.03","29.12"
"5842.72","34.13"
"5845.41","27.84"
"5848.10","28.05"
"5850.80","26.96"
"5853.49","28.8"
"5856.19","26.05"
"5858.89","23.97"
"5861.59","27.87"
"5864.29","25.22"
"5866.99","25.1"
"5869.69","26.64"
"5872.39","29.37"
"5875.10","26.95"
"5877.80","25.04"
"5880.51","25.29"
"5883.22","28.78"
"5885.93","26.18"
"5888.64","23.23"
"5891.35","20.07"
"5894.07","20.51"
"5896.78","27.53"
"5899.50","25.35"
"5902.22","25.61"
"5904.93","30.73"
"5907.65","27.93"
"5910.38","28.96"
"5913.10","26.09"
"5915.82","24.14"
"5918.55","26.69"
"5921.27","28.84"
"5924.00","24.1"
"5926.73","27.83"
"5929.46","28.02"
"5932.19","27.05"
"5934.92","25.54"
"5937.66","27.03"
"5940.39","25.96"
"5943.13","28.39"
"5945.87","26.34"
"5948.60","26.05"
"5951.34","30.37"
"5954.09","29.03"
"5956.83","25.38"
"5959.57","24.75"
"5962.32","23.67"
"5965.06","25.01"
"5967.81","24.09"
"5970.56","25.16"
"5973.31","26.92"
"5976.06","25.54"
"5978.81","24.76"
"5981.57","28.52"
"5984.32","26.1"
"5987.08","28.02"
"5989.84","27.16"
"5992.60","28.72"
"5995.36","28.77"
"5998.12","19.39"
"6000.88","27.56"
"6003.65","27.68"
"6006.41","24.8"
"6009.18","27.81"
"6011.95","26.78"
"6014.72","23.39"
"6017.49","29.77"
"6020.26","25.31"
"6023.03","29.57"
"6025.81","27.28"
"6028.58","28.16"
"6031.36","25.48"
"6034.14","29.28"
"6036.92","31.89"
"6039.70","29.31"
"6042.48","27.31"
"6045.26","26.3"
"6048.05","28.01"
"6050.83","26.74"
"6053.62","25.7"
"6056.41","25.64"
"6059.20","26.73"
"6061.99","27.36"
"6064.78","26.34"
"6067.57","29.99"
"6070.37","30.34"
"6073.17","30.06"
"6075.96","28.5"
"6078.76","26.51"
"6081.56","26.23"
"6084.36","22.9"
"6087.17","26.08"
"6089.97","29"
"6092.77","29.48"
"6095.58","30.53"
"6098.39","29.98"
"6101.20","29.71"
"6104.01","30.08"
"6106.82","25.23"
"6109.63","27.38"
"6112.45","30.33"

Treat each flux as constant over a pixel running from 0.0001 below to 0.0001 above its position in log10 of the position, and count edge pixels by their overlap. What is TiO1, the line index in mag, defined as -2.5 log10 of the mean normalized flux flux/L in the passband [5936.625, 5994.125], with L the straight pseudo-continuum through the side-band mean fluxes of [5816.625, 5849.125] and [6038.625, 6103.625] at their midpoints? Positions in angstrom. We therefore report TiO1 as 0.09 mag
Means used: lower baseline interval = 29.9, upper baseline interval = 27.8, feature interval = 26.5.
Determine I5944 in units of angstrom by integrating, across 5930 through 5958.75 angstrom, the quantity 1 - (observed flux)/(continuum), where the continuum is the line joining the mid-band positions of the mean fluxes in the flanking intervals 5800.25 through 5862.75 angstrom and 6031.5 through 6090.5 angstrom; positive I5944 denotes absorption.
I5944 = 0.9 angstrom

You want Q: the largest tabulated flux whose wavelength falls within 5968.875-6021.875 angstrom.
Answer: 29.77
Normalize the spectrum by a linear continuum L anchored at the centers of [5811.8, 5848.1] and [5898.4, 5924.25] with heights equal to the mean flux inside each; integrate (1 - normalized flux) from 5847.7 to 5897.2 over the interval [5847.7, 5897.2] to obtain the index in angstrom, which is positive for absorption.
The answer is 4.1 angstrom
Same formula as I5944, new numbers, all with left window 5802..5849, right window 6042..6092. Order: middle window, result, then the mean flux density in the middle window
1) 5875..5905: 3.54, 25.2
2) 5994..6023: 1.44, 26.3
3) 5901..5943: 1.89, 27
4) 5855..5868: 1.39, 25.6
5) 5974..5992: 0.69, 26.8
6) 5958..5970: 1.52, 24.5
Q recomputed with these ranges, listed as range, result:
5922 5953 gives 30.37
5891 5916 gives 30.73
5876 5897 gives 28.78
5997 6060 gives 31.89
